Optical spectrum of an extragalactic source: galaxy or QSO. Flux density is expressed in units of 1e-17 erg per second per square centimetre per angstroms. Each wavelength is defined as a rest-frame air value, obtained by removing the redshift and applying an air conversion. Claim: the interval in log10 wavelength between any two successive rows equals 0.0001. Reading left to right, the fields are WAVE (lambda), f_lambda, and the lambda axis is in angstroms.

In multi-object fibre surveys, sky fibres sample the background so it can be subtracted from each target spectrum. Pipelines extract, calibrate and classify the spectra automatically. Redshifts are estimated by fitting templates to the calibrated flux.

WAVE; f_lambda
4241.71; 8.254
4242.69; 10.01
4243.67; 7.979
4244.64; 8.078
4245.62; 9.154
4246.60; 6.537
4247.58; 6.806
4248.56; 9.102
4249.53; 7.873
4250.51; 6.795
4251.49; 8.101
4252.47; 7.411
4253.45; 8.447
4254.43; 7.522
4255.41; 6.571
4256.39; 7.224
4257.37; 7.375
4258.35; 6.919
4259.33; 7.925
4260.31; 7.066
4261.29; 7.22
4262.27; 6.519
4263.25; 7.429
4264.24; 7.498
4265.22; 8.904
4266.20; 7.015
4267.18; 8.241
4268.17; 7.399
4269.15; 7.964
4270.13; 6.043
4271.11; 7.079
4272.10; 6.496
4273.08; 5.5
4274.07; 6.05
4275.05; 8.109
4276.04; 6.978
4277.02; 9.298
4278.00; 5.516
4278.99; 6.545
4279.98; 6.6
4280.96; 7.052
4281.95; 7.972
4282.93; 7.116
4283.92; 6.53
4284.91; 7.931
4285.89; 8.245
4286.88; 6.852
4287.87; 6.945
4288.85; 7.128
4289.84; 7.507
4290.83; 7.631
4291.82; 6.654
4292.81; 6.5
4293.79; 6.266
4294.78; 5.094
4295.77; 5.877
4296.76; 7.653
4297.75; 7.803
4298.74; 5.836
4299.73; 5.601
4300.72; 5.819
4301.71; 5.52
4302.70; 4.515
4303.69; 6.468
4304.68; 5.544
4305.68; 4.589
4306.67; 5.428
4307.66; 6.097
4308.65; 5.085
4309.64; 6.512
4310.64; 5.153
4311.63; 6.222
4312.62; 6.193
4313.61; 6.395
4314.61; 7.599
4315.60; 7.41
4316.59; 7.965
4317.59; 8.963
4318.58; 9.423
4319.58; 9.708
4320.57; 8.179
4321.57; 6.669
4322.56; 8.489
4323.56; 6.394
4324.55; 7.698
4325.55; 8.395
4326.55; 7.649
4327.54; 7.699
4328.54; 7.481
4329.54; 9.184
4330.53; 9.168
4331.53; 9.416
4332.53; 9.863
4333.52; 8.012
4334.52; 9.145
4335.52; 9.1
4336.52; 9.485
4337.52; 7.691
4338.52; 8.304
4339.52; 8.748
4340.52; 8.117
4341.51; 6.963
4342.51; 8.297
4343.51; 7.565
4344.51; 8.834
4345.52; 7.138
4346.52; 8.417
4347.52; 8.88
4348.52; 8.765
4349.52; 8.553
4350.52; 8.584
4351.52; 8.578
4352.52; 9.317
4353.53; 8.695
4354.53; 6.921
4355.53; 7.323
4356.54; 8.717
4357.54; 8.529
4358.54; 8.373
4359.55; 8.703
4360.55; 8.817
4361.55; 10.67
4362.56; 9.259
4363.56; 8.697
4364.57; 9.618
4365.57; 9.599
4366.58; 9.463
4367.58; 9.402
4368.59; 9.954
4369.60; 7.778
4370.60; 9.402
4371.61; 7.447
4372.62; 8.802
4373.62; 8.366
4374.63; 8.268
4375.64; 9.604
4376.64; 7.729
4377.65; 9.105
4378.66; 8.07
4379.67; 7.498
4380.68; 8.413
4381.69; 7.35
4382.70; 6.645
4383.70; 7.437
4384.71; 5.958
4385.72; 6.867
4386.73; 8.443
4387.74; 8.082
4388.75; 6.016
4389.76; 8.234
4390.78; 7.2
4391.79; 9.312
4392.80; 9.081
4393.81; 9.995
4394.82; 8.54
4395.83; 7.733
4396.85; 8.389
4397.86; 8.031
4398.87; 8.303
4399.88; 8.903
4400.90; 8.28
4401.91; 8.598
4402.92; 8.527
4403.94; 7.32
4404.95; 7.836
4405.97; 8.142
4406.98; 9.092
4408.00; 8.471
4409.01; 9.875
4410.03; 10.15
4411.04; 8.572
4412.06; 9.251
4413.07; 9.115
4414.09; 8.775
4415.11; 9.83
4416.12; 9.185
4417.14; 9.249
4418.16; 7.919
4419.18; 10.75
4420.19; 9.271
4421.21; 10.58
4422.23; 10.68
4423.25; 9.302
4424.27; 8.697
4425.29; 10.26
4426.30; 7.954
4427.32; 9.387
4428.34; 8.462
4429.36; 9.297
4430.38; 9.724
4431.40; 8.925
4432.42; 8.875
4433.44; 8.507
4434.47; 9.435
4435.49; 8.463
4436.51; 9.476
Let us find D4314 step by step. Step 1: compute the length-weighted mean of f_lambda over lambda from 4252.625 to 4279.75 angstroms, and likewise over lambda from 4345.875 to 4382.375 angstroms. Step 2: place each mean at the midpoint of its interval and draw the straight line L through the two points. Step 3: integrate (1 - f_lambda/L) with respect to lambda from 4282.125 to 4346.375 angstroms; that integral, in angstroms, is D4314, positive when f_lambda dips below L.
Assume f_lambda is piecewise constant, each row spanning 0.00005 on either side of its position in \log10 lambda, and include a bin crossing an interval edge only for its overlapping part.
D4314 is 5.0 angstroms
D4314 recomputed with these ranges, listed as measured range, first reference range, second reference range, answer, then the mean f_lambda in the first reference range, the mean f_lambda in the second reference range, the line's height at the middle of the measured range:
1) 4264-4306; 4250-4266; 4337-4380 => 5.0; 7.42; 8.55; 7.73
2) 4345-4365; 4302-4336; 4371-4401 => -2.2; 7.4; 8.07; 7.76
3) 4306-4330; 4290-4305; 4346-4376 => -0.8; 6.22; 8.78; 7.05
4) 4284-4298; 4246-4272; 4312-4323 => 1.3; 7.41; 7.89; 7.67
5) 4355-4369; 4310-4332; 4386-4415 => -1.6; 7.78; 8.51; 8.16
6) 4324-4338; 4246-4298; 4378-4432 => -1.3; 7.19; 8.61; 7.82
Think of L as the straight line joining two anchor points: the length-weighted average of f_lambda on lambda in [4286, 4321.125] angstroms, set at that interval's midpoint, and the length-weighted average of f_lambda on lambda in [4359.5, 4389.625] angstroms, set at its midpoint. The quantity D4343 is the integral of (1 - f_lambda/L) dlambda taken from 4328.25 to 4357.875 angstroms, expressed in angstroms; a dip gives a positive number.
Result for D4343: -3.4 angstroms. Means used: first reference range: 6.65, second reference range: 8.38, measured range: 8.47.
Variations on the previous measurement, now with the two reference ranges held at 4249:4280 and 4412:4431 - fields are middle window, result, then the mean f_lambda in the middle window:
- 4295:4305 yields 2.2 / 6.05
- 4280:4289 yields 0.3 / 7.28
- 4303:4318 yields 2.9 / 6.34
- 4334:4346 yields 0.0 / 8.28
